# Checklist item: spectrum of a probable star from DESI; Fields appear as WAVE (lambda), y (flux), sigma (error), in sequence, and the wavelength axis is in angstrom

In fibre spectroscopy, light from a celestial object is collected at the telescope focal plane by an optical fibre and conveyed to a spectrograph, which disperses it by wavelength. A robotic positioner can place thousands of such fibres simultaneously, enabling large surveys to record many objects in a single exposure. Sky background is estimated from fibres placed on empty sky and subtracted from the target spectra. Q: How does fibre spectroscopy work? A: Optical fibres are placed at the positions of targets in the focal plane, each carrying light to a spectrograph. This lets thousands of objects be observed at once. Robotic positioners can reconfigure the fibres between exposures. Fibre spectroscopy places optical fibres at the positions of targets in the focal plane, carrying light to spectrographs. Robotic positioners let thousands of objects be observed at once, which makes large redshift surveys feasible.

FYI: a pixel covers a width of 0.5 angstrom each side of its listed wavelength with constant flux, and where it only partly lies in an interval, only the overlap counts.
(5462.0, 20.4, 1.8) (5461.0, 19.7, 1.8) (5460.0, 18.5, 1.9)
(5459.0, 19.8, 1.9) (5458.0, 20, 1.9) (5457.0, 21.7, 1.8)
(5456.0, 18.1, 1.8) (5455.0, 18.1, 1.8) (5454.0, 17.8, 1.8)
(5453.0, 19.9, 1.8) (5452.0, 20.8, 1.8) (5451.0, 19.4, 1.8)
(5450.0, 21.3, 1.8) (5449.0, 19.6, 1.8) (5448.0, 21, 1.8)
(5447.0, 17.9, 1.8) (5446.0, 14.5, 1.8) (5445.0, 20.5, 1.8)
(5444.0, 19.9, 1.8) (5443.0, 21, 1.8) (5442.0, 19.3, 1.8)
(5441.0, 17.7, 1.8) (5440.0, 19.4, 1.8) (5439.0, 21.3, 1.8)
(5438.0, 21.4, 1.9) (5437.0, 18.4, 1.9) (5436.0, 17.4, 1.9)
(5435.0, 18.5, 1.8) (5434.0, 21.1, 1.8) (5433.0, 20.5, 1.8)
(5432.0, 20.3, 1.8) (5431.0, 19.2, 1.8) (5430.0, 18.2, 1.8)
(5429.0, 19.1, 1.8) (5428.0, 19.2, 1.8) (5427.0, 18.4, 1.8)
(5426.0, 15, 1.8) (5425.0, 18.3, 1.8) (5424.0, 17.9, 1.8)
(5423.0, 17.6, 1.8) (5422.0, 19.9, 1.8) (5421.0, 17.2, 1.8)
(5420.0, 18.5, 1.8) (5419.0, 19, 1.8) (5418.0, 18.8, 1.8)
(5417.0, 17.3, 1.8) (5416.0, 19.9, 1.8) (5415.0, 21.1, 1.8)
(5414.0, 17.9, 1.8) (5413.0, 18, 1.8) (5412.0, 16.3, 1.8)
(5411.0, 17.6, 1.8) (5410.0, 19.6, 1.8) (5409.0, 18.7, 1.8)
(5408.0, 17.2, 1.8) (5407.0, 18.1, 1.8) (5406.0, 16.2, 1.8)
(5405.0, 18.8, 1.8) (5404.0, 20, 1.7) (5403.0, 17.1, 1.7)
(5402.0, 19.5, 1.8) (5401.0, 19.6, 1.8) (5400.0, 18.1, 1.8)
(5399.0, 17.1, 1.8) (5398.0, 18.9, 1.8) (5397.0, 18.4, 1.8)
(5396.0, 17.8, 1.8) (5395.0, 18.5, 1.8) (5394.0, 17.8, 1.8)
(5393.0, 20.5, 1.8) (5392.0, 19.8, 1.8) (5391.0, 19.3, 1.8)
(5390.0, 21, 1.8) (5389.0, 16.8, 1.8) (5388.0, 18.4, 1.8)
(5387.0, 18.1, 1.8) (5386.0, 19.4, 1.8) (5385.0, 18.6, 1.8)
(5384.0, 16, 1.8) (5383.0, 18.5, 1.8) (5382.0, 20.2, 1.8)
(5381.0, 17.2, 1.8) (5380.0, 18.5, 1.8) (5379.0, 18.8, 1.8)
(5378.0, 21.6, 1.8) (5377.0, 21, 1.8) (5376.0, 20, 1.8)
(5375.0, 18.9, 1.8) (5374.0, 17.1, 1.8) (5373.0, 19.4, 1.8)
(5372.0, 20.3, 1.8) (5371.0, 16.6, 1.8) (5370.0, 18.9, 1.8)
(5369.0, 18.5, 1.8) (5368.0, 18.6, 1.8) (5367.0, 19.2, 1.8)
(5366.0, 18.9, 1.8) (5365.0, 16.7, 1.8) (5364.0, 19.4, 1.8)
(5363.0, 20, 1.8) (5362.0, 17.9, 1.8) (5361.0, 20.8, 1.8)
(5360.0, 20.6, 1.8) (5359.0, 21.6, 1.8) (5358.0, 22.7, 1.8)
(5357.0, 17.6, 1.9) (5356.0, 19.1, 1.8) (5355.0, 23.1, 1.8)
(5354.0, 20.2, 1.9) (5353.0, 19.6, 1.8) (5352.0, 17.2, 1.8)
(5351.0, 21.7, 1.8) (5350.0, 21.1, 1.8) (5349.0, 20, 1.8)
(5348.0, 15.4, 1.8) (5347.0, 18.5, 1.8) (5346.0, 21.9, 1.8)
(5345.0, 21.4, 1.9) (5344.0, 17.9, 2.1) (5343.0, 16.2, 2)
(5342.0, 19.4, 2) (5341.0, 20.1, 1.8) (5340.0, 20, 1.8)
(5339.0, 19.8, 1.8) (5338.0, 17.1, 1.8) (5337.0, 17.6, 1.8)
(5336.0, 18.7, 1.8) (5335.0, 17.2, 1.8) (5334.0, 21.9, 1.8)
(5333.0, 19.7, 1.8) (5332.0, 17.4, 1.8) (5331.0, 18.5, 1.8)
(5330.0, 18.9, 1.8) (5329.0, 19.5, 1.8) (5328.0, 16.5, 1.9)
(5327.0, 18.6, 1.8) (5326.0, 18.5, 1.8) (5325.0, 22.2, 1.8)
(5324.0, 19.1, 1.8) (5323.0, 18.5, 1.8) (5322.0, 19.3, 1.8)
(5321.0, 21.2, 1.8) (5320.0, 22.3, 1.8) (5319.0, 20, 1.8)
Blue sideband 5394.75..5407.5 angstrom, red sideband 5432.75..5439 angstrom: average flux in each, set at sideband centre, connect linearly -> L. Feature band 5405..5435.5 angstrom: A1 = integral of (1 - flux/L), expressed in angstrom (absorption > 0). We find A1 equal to 0.9 angstrom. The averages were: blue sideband 18.3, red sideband 19.7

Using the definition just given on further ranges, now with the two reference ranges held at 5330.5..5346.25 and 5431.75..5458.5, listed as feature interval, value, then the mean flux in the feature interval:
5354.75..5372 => -0.2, 19.4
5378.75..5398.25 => 0.6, 18.6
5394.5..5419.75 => 1.2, 18.4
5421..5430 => 0.6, 18.1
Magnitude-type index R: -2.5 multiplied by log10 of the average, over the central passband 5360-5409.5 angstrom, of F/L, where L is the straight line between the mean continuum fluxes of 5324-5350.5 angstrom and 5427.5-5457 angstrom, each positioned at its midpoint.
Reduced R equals 0.025 mag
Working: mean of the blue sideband 19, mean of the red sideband 19.4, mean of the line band 18.7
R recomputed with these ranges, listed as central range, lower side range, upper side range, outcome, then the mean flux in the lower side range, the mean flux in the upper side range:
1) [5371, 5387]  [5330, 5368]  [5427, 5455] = 0.024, 19.3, 19.4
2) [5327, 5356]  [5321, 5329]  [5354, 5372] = 0.007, 19.1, 19.5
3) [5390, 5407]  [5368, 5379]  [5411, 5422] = 0.006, 19.2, 18.4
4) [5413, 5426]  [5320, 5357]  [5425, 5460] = 0.047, 19.3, 19.3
